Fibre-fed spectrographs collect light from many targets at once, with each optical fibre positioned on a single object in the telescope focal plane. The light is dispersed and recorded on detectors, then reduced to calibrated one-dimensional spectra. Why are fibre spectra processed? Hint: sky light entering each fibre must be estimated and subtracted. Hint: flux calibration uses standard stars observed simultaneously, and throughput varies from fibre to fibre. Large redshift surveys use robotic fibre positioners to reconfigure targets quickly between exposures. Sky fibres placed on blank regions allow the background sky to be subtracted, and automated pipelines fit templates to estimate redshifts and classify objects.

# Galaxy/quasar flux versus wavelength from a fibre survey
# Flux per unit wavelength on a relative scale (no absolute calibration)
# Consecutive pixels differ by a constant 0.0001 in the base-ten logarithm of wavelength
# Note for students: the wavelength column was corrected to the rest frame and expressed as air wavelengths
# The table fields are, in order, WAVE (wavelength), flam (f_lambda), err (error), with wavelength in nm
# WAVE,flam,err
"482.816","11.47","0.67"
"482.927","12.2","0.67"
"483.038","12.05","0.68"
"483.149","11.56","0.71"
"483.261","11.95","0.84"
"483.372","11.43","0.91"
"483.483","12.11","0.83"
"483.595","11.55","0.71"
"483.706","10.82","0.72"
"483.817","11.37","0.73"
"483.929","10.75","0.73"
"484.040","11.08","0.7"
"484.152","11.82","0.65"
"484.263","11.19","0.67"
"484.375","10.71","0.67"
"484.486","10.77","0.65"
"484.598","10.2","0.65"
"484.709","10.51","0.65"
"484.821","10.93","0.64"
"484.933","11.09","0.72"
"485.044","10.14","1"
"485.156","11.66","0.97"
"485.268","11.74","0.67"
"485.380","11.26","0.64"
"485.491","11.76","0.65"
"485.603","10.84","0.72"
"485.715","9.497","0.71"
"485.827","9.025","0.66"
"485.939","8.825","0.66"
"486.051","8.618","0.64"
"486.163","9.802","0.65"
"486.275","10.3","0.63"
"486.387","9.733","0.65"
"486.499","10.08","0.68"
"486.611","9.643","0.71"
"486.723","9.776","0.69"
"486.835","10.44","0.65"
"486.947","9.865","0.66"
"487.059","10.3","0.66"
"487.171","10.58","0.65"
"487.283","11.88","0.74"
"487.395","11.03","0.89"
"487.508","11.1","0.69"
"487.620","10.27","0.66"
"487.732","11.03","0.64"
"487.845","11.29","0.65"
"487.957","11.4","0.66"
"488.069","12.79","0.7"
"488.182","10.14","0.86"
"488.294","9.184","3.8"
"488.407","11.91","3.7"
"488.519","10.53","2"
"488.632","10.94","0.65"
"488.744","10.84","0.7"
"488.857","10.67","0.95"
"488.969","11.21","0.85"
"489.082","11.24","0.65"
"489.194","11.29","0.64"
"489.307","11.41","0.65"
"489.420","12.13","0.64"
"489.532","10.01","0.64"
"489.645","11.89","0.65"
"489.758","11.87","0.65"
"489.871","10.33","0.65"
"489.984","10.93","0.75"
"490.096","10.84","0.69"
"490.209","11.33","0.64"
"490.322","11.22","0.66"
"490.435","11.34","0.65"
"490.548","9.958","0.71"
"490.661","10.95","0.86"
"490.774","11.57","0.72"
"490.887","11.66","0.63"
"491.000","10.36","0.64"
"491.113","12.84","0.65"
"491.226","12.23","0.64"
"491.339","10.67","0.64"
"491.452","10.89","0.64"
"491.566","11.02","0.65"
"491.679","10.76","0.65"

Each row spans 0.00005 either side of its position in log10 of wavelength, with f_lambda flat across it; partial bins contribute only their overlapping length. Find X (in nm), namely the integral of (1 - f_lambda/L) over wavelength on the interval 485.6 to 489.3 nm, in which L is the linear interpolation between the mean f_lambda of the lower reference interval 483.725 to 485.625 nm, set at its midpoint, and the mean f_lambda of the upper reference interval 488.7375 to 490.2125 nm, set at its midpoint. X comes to 0.20 nm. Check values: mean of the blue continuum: 11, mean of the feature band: 10.5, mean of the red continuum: 11.1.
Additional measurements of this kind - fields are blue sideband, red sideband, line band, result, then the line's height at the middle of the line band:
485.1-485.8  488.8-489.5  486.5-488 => 0.07 nm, 11.2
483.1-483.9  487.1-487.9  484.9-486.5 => 0.14 nm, 11.2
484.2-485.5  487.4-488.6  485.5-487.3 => 0.17 nm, 11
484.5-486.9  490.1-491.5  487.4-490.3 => -0.05 nm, 10.9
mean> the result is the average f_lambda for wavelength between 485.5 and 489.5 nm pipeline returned 10.6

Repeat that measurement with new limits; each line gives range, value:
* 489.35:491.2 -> 11.2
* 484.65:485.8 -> 10.9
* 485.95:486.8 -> 9.68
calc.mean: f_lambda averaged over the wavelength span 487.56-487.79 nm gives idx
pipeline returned 10.7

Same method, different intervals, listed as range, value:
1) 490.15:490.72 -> 11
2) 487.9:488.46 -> 11.1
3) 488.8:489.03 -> 10.9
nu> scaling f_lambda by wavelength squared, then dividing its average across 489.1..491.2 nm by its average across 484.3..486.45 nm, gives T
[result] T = 1.1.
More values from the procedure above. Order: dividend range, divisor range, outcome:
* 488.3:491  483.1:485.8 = 1.02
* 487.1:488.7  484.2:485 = 1.03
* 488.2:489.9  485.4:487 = 1.13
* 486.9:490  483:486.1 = 1.03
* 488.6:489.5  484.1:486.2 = 1.08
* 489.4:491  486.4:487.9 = 1.07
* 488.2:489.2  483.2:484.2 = 0.97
